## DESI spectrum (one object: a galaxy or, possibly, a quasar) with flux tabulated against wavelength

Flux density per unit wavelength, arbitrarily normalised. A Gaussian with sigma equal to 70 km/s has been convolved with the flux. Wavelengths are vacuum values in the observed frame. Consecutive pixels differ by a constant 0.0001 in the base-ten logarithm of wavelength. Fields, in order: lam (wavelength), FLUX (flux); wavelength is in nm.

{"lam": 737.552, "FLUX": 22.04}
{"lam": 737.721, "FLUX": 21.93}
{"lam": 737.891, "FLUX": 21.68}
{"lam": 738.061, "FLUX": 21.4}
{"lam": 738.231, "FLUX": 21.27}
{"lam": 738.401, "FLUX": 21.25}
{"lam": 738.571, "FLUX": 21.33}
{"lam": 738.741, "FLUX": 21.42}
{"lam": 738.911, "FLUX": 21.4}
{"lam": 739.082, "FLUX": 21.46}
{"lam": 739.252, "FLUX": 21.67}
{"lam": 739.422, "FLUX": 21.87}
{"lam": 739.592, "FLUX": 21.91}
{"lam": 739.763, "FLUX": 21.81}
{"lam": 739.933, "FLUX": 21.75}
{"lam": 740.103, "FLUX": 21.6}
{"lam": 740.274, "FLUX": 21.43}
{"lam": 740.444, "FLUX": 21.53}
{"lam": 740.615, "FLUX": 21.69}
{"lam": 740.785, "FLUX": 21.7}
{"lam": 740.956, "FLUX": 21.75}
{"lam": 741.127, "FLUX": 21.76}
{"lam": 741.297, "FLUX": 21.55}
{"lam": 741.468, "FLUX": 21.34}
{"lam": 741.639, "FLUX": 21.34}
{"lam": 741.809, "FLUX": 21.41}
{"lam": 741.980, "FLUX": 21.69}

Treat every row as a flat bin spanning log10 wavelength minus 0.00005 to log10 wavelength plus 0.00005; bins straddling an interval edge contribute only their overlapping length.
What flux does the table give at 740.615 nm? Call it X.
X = 21.69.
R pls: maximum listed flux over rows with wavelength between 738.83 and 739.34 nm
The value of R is 21.67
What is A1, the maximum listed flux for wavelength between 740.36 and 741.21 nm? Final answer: 21.76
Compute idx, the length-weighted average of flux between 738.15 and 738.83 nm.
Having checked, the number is 21.3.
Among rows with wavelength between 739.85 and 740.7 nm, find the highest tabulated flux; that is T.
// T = 21.75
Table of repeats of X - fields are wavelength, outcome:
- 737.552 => 22.04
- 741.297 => 21.55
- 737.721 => 21.93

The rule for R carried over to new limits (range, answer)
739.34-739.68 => 21.91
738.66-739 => 21.42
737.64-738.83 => 21.93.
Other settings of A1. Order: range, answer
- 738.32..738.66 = 21.33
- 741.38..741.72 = 21.34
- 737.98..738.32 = 21.4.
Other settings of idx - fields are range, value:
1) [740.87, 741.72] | 21.5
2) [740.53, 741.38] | 21.7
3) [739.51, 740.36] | 21.7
